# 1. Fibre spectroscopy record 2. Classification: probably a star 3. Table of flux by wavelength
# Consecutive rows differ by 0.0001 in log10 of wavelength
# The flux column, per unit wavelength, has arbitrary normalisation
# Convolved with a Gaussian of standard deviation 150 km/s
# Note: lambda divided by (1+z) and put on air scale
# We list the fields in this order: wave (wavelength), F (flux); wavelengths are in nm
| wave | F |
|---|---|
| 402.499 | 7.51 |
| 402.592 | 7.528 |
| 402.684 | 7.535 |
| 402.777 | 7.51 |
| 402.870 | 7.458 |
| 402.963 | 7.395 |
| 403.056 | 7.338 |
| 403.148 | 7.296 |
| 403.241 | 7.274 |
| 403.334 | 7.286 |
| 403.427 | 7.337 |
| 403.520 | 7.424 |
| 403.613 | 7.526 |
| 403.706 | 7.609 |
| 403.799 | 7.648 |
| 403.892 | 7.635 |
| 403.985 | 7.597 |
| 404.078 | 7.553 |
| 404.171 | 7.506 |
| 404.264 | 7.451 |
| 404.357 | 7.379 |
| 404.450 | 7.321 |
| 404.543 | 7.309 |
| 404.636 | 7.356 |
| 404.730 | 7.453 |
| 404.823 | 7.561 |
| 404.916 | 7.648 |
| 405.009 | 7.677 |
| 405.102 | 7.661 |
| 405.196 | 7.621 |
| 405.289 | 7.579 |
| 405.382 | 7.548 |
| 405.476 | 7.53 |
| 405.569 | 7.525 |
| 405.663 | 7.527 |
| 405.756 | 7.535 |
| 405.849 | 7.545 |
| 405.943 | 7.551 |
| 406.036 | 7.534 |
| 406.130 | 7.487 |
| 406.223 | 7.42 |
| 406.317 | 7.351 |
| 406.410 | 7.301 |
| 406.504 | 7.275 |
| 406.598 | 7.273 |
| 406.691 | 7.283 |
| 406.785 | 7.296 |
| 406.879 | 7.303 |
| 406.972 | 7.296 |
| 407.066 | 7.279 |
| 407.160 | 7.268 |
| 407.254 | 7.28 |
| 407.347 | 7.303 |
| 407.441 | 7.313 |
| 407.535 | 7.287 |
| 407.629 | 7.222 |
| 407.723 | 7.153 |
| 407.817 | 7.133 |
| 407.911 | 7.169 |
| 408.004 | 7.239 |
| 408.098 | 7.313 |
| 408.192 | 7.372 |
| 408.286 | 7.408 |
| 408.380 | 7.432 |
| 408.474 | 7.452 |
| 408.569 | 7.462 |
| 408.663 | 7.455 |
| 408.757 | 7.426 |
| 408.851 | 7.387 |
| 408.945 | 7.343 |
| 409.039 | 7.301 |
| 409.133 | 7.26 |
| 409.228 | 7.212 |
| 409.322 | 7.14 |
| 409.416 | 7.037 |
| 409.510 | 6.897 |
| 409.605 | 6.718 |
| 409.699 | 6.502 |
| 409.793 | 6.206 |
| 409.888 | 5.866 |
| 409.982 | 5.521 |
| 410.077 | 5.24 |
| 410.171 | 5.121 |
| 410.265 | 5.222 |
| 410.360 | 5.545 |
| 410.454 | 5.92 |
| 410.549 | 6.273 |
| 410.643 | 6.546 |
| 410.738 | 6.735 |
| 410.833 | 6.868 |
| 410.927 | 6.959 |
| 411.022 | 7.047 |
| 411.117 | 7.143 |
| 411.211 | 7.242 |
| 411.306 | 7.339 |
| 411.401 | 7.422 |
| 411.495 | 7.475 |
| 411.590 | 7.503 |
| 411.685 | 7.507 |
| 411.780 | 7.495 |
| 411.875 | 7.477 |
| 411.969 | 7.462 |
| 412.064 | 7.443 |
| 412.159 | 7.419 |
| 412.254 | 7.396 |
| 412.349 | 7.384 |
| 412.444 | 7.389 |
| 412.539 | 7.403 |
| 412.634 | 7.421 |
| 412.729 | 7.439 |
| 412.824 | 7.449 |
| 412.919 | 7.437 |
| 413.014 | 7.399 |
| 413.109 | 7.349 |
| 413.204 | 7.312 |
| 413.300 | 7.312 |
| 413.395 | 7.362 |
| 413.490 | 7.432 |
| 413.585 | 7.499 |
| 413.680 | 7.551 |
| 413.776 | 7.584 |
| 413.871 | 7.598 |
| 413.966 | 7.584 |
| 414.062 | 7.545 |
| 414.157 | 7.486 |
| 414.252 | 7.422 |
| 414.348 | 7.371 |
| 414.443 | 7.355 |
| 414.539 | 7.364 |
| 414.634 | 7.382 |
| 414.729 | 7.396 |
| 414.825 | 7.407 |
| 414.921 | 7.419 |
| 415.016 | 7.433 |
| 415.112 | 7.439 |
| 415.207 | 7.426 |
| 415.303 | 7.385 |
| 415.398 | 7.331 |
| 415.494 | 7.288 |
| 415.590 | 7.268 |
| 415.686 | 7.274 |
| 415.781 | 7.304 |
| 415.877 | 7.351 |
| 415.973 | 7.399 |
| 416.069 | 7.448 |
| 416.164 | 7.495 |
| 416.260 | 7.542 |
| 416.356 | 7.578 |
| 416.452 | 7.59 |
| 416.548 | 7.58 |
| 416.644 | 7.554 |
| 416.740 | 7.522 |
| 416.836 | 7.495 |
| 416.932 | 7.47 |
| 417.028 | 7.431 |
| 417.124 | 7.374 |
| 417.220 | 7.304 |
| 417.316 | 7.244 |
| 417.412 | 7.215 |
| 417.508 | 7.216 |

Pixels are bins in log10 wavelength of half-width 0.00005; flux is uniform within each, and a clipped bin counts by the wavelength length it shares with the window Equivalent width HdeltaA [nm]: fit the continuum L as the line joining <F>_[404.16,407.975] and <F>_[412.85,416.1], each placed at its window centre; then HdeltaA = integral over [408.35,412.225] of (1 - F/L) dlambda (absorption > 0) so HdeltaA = 0.28 nm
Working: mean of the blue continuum 7.4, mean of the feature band 6.88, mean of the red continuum 7.41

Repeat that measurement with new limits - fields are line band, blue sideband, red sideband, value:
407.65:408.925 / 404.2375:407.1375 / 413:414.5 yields 0.02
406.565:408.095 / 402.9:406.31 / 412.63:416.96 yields 0.04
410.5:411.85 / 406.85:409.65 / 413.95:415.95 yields 0.04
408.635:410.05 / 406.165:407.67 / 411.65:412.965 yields 0.10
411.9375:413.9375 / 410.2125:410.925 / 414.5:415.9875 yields -0.19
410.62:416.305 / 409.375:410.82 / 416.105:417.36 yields -0.49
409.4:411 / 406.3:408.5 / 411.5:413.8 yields 0.26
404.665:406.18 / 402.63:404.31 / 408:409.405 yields -0.03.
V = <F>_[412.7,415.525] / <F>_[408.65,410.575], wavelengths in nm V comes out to 1.14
